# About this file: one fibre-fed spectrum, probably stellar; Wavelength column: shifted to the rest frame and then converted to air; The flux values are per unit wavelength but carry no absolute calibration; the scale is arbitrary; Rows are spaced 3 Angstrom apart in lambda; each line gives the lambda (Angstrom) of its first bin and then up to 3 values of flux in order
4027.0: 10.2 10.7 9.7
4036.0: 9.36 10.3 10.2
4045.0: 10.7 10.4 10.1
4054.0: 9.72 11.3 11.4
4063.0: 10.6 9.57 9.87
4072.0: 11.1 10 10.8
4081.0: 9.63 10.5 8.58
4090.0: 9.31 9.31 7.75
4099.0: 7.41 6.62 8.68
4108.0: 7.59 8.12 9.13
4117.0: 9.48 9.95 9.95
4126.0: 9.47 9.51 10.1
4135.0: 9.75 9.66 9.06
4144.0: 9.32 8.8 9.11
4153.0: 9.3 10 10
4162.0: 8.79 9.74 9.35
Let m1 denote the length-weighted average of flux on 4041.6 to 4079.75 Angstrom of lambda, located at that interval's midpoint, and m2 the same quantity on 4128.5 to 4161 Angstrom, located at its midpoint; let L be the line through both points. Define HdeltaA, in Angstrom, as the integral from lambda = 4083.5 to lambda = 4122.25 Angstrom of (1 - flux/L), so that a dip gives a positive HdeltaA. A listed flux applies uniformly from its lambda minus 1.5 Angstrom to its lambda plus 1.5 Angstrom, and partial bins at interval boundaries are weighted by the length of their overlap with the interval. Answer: 5.2 Angstrom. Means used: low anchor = 10.4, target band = 8.63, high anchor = 9.5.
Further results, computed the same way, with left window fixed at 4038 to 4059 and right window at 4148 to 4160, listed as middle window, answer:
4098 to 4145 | 3.87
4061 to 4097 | 1.30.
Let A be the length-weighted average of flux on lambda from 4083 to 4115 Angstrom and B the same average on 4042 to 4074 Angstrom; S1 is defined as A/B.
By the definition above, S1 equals 0.8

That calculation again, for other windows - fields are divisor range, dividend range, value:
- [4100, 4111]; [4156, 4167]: 1.24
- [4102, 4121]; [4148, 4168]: 1.10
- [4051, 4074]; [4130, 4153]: 0.90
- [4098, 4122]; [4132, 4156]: 1.11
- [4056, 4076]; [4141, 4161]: 0.89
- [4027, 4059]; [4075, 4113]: 0.85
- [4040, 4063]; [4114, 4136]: 0.92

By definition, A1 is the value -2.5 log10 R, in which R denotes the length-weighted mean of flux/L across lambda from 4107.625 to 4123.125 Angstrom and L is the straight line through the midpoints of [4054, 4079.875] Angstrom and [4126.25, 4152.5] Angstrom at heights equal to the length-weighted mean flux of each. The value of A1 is 0.08 mag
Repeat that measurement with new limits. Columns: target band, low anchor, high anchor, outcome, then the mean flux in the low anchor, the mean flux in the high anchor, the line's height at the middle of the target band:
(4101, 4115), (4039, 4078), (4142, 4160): 0.22 mag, 10.4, 9.4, 9.87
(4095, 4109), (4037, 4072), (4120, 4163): 0.29 mag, 10.4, 9.51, 9.91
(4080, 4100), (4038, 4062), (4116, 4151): 0.13 mag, 10.5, 9.52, 10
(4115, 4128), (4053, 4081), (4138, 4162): 0.01 mag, 10.5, 9.35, 9.73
